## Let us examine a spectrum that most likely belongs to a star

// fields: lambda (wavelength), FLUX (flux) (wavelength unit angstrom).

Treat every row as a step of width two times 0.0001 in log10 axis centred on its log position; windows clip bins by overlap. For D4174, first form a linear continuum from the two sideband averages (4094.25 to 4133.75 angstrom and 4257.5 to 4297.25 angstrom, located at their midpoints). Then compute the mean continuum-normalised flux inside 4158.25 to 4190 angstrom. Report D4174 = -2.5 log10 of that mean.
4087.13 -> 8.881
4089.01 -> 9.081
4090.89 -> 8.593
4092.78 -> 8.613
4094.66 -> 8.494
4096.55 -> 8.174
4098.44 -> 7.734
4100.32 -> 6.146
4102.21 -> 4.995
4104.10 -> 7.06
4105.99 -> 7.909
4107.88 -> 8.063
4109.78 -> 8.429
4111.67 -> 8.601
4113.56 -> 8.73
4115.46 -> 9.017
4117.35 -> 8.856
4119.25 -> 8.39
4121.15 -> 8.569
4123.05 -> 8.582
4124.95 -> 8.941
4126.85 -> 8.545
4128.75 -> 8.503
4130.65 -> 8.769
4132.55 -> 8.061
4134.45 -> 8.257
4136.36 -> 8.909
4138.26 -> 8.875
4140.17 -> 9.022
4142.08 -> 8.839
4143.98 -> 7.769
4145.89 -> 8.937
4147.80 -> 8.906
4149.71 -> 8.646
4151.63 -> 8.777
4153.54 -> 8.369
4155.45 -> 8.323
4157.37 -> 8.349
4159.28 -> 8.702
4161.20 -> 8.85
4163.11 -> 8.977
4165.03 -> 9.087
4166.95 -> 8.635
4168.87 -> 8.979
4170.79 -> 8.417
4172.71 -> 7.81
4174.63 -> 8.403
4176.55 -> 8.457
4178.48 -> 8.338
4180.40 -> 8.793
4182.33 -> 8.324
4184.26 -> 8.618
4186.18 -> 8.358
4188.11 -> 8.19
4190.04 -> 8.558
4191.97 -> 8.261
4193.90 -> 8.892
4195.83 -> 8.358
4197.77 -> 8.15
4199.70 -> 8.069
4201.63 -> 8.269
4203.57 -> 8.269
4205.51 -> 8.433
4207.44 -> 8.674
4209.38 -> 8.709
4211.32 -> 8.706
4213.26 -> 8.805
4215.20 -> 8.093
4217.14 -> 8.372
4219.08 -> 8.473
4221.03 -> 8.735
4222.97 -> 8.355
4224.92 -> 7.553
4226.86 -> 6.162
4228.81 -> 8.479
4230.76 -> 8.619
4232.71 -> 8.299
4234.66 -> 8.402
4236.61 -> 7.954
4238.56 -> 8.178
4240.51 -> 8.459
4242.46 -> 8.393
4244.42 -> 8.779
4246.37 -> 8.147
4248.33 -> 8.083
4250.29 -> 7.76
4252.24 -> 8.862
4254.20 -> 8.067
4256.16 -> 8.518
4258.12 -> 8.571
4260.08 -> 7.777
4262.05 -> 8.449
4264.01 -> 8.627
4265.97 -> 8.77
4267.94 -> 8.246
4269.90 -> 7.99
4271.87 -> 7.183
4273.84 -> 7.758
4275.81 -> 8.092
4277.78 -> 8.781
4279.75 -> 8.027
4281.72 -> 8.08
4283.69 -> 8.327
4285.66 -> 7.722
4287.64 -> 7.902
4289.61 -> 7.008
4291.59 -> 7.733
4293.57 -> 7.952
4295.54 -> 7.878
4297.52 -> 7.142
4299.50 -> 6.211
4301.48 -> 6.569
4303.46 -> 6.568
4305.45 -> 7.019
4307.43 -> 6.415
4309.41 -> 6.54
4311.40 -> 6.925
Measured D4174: -0.062 mag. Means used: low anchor 8.12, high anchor 8.02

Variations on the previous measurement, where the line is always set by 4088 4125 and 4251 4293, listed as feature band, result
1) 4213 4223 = -0.04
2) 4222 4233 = 0.03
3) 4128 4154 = -0.06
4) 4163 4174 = -0.06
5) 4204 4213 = -0.07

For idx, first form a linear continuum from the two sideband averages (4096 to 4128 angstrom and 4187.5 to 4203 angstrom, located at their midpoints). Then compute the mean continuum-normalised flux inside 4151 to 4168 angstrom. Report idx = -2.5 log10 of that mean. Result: -0.06 mag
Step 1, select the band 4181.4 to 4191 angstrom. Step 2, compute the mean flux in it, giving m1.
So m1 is 8.41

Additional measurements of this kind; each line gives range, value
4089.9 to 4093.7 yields 8.6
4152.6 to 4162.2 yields 8.53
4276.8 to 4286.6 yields 8.2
